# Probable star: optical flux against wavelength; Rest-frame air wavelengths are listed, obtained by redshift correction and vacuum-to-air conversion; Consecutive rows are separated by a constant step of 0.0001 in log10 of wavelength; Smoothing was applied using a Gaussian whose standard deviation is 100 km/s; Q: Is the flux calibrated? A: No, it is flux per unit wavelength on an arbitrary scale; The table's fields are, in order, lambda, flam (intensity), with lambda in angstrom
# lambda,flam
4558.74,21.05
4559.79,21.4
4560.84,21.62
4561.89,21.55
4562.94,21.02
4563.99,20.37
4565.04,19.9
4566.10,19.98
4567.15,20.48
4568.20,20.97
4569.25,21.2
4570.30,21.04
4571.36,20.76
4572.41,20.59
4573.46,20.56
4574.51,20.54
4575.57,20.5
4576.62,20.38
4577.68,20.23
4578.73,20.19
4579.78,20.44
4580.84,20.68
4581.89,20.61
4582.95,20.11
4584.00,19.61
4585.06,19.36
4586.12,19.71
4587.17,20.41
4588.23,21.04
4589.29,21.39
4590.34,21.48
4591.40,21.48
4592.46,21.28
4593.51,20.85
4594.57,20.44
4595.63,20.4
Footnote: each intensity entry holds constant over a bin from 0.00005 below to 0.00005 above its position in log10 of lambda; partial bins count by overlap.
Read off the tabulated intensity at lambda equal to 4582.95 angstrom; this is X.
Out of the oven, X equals 20.11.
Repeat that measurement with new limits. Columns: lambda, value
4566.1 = 19.98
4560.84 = 21.62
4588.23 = 21.04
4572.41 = 20.59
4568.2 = 20.97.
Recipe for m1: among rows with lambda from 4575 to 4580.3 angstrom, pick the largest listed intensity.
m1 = 20.5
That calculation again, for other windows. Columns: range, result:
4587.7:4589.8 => 21.39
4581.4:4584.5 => 20.61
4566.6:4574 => 21.2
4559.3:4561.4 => 21.62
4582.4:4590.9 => 21.48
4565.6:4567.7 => 20.48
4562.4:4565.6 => 21.02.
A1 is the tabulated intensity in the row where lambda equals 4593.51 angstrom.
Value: 20.85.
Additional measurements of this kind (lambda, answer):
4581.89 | 20.61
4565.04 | 19.9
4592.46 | 21.28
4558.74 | 21.05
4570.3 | 21.04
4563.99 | 20.37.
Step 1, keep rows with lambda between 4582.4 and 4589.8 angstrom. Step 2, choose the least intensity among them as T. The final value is 19.36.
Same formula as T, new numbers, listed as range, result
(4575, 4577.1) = 20.38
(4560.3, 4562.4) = 21.55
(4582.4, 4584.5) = 19.61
